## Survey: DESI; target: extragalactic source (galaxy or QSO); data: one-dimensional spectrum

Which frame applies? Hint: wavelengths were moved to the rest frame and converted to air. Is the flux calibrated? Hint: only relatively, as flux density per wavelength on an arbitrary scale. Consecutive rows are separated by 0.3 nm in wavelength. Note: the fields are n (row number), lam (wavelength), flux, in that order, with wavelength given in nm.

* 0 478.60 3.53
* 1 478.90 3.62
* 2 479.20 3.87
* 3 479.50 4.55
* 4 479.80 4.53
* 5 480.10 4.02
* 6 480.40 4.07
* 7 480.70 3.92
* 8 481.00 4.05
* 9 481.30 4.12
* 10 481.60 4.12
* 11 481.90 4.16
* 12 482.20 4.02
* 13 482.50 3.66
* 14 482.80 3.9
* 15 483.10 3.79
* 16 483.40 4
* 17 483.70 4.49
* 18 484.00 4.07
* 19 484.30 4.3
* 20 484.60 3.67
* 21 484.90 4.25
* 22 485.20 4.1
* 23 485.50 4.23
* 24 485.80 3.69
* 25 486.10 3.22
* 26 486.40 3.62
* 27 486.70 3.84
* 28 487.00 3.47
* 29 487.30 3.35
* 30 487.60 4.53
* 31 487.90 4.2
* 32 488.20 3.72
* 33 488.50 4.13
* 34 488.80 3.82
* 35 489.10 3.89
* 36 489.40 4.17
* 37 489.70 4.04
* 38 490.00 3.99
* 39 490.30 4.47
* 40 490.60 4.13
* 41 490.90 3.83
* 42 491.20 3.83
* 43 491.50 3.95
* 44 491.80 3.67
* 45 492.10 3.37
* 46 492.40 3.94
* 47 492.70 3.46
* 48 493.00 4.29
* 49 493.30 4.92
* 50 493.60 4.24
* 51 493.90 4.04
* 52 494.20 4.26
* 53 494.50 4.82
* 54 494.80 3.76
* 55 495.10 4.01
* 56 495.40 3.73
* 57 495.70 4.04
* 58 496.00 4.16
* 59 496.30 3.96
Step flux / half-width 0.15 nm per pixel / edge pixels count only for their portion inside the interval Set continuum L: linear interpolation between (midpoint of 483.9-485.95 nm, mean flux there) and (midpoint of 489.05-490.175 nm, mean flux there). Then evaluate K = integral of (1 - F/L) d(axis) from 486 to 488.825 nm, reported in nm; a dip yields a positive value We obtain 0.17 nm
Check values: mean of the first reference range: 4.04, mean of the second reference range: 4.04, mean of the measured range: 3.8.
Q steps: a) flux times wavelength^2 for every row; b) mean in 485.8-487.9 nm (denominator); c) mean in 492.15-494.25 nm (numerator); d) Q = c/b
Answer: 1.14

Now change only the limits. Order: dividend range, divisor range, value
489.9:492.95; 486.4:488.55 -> 1.02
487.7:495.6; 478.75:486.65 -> 1.05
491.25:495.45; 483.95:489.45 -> 1.06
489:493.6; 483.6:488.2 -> 1.04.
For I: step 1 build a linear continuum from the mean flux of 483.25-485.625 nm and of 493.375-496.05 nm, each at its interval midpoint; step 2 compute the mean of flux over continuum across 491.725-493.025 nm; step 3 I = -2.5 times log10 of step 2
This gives 0.12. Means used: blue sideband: 4.14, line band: 3.7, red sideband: 4.14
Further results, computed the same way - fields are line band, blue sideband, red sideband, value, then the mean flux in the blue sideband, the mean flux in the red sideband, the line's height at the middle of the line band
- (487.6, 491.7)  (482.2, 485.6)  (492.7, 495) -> 0.04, 4.04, 4.27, 4.17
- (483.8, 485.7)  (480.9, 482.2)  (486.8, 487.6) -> -0.07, 4.1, 3.65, 3.85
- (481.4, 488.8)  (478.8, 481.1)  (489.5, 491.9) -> 0.03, 4.09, 4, 4.05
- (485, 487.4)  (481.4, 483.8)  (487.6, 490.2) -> 0.09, 4.01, 4.04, 4.02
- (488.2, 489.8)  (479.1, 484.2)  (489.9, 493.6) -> 0.01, 4.08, 4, 4.02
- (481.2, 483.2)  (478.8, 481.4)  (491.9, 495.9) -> 0.03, 4.09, 4.06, 4.09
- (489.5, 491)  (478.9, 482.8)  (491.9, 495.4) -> -0.01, 4.07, 4.08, 4.08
